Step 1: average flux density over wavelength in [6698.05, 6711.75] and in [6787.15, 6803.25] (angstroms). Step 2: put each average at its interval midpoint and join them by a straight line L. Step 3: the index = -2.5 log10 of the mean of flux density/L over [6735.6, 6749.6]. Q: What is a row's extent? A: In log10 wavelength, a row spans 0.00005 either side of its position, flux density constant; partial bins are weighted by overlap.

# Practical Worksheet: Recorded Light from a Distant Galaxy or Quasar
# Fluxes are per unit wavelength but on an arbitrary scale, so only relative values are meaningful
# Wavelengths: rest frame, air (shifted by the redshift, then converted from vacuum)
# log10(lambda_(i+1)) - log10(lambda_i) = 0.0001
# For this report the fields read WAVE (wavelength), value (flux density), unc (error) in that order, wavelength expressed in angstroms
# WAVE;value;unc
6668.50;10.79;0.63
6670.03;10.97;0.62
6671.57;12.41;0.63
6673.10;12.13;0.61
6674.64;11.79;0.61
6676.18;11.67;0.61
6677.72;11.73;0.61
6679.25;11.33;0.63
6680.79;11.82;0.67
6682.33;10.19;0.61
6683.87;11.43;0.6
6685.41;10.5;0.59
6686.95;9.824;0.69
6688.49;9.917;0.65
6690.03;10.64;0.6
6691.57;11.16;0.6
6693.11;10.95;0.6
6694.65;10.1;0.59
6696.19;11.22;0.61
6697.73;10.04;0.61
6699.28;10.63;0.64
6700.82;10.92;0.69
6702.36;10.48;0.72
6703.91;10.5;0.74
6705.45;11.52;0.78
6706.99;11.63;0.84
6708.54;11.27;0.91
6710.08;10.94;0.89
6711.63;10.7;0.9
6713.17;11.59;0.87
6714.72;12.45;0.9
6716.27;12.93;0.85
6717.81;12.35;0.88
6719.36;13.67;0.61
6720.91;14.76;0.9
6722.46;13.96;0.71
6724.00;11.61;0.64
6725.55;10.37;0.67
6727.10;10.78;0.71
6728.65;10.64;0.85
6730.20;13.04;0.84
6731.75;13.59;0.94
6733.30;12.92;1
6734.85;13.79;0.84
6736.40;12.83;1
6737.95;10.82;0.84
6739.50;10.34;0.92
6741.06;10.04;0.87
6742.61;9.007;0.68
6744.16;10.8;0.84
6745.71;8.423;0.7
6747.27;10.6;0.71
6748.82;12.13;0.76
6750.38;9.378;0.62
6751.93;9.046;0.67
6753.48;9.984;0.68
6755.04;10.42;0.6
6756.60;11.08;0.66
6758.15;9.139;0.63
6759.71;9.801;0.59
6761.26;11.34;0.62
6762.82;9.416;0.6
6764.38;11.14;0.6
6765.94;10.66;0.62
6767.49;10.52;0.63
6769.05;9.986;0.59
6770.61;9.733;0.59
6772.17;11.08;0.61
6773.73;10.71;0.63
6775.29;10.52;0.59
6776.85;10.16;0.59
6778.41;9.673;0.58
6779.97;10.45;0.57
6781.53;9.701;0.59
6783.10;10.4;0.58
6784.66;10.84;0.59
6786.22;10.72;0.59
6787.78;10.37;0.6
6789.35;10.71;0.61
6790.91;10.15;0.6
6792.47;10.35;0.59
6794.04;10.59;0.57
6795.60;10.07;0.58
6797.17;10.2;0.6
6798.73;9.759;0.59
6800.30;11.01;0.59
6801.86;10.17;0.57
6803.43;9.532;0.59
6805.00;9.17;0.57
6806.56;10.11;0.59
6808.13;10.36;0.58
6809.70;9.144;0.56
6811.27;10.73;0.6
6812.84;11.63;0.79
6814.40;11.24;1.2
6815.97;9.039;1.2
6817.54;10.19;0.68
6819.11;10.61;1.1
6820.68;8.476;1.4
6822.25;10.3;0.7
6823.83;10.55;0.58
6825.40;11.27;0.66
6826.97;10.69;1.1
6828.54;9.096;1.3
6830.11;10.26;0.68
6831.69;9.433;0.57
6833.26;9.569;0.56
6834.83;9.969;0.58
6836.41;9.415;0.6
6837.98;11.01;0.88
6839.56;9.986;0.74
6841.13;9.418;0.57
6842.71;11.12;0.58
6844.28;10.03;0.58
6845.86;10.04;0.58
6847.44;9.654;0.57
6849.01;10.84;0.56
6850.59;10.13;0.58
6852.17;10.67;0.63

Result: 0.011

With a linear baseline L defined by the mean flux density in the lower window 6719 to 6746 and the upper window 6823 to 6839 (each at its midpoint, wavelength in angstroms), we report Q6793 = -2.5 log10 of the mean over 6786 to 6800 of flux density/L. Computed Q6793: 0.04 mag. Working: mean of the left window 11.8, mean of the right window 10.1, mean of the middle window 10.3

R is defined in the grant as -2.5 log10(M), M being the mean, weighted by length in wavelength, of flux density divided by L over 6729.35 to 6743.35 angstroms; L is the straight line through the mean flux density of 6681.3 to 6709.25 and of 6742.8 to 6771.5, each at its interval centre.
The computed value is -0.14 mag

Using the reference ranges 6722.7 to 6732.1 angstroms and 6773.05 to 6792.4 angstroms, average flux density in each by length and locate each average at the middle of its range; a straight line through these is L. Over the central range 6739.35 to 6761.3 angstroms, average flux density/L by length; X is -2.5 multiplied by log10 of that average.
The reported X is 0.11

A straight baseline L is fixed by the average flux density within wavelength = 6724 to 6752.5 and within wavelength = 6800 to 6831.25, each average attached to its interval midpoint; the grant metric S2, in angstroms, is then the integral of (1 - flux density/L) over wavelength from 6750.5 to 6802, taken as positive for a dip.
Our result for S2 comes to 1.6 angstroms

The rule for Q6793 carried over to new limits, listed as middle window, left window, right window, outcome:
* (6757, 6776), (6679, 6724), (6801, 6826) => 0.03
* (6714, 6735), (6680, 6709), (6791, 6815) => -0.18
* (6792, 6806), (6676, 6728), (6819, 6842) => 0.02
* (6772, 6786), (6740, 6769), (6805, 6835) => -0.02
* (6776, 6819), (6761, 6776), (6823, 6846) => 0.01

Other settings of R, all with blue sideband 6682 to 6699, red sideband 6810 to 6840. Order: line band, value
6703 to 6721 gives -0.138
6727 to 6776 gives -0.037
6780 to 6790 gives -0.017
